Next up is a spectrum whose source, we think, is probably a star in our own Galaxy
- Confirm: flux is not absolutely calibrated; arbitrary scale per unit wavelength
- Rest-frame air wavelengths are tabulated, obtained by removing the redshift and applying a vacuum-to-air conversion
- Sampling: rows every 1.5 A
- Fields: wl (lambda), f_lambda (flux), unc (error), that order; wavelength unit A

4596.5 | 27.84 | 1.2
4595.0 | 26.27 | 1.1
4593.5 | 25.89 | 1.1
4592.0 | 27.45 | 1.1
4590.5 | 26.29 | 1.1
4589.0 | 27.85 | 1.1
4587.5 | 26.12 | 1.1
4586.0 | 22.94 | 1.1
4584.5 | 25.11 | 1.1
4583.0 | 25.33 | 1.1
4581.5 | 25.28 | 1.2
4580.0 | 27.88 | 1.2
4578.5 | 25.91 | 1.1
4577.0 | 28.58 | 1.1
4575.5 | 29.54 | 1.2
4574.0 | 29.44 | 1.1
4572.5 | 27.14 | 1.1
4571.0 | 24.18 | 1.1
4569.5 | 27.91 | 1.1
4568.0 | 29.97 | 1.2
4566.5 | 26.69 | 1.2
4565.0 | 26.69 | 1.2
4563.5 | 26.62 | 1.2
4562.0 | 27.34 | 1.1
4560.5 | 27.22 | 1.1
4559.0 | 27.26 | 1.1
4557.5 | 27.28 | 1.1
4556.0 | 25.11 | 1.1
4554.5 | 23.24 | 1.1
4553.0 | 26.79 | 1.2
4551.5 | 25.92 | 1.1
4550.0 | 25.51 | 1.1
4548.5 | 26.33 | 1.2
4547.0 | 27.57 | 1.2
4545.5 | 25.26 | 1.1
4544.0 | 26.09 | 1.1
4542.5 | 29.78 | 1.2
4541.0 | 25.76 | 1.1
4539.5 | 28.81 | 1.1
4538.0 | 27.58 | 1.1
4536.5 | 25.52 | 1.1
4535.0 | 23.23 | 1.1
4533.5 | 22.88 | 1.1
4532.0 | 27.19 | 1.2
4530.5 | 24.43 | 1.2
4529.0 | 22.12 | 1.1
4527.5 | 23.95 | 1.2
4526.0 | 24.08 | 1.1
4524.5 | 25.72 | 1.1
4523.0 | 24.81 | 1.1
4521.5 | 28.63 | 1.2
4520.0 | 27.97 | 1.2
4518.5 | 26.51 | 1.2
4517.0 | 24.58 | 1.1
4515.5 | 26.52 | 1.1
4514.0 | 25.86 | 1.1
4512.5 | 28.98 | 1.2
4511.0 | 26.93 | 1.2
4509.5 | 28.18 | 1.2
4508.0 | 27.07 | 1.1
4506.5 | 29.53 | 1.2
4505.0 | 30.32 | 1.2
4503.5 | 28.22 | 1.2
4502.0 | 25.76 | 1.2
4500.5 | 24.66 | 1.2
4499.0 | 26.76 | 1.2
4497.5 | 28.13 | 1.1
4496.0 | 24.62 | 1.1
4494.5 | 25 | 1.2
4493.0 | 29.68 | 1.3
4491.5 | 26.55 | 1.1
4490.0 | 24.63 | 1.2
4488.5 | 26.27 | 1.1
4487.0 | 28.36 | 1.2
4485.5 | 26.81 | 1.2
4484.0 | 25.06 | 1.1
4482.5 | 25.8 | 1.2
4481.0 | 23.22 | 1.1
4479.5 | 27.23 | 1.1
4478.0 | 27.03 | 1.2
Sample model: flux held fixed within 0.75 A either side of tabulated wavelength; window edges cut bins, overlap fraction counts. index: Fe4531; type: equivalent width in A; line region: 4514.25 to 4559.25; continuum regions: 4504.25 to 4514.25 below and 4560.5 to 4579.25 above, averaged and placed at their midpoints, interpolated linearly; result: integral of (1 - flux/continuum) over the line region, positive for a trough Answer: 3.28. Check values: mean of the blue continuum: 28.2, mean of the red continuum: 27.5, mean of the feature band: 25.9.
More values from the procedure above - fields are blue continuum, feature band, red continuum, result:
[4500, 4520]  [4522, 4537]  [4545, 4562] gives 1.3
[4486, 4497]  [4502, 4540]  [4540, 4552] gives 0.3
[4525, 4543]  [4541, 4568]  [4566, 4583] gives -0.2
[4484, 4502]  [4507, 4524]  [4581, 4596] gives -0.4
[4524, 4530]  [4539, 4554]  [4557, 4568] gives -0.6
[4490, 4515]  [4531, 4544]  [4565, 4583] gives 0.5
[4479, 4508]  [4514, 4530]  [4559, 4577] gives 0.9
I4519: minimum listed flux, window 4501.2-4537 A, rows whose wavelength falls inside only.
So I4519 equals 22.12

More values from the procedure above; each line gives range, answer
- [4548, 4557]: 23.24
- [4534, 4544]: 23.23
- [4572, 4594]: 22.94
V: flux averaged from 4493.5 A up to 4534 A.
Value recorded 26.3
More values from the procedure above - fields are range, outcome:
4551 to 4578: 27.1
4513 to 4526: 26.2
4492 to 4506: 27.1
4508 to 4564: 26.2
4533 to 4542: 25.8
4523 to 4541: 25.1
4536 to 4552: 26.8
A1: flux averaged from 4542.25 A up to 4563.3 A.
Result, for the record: 26.4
